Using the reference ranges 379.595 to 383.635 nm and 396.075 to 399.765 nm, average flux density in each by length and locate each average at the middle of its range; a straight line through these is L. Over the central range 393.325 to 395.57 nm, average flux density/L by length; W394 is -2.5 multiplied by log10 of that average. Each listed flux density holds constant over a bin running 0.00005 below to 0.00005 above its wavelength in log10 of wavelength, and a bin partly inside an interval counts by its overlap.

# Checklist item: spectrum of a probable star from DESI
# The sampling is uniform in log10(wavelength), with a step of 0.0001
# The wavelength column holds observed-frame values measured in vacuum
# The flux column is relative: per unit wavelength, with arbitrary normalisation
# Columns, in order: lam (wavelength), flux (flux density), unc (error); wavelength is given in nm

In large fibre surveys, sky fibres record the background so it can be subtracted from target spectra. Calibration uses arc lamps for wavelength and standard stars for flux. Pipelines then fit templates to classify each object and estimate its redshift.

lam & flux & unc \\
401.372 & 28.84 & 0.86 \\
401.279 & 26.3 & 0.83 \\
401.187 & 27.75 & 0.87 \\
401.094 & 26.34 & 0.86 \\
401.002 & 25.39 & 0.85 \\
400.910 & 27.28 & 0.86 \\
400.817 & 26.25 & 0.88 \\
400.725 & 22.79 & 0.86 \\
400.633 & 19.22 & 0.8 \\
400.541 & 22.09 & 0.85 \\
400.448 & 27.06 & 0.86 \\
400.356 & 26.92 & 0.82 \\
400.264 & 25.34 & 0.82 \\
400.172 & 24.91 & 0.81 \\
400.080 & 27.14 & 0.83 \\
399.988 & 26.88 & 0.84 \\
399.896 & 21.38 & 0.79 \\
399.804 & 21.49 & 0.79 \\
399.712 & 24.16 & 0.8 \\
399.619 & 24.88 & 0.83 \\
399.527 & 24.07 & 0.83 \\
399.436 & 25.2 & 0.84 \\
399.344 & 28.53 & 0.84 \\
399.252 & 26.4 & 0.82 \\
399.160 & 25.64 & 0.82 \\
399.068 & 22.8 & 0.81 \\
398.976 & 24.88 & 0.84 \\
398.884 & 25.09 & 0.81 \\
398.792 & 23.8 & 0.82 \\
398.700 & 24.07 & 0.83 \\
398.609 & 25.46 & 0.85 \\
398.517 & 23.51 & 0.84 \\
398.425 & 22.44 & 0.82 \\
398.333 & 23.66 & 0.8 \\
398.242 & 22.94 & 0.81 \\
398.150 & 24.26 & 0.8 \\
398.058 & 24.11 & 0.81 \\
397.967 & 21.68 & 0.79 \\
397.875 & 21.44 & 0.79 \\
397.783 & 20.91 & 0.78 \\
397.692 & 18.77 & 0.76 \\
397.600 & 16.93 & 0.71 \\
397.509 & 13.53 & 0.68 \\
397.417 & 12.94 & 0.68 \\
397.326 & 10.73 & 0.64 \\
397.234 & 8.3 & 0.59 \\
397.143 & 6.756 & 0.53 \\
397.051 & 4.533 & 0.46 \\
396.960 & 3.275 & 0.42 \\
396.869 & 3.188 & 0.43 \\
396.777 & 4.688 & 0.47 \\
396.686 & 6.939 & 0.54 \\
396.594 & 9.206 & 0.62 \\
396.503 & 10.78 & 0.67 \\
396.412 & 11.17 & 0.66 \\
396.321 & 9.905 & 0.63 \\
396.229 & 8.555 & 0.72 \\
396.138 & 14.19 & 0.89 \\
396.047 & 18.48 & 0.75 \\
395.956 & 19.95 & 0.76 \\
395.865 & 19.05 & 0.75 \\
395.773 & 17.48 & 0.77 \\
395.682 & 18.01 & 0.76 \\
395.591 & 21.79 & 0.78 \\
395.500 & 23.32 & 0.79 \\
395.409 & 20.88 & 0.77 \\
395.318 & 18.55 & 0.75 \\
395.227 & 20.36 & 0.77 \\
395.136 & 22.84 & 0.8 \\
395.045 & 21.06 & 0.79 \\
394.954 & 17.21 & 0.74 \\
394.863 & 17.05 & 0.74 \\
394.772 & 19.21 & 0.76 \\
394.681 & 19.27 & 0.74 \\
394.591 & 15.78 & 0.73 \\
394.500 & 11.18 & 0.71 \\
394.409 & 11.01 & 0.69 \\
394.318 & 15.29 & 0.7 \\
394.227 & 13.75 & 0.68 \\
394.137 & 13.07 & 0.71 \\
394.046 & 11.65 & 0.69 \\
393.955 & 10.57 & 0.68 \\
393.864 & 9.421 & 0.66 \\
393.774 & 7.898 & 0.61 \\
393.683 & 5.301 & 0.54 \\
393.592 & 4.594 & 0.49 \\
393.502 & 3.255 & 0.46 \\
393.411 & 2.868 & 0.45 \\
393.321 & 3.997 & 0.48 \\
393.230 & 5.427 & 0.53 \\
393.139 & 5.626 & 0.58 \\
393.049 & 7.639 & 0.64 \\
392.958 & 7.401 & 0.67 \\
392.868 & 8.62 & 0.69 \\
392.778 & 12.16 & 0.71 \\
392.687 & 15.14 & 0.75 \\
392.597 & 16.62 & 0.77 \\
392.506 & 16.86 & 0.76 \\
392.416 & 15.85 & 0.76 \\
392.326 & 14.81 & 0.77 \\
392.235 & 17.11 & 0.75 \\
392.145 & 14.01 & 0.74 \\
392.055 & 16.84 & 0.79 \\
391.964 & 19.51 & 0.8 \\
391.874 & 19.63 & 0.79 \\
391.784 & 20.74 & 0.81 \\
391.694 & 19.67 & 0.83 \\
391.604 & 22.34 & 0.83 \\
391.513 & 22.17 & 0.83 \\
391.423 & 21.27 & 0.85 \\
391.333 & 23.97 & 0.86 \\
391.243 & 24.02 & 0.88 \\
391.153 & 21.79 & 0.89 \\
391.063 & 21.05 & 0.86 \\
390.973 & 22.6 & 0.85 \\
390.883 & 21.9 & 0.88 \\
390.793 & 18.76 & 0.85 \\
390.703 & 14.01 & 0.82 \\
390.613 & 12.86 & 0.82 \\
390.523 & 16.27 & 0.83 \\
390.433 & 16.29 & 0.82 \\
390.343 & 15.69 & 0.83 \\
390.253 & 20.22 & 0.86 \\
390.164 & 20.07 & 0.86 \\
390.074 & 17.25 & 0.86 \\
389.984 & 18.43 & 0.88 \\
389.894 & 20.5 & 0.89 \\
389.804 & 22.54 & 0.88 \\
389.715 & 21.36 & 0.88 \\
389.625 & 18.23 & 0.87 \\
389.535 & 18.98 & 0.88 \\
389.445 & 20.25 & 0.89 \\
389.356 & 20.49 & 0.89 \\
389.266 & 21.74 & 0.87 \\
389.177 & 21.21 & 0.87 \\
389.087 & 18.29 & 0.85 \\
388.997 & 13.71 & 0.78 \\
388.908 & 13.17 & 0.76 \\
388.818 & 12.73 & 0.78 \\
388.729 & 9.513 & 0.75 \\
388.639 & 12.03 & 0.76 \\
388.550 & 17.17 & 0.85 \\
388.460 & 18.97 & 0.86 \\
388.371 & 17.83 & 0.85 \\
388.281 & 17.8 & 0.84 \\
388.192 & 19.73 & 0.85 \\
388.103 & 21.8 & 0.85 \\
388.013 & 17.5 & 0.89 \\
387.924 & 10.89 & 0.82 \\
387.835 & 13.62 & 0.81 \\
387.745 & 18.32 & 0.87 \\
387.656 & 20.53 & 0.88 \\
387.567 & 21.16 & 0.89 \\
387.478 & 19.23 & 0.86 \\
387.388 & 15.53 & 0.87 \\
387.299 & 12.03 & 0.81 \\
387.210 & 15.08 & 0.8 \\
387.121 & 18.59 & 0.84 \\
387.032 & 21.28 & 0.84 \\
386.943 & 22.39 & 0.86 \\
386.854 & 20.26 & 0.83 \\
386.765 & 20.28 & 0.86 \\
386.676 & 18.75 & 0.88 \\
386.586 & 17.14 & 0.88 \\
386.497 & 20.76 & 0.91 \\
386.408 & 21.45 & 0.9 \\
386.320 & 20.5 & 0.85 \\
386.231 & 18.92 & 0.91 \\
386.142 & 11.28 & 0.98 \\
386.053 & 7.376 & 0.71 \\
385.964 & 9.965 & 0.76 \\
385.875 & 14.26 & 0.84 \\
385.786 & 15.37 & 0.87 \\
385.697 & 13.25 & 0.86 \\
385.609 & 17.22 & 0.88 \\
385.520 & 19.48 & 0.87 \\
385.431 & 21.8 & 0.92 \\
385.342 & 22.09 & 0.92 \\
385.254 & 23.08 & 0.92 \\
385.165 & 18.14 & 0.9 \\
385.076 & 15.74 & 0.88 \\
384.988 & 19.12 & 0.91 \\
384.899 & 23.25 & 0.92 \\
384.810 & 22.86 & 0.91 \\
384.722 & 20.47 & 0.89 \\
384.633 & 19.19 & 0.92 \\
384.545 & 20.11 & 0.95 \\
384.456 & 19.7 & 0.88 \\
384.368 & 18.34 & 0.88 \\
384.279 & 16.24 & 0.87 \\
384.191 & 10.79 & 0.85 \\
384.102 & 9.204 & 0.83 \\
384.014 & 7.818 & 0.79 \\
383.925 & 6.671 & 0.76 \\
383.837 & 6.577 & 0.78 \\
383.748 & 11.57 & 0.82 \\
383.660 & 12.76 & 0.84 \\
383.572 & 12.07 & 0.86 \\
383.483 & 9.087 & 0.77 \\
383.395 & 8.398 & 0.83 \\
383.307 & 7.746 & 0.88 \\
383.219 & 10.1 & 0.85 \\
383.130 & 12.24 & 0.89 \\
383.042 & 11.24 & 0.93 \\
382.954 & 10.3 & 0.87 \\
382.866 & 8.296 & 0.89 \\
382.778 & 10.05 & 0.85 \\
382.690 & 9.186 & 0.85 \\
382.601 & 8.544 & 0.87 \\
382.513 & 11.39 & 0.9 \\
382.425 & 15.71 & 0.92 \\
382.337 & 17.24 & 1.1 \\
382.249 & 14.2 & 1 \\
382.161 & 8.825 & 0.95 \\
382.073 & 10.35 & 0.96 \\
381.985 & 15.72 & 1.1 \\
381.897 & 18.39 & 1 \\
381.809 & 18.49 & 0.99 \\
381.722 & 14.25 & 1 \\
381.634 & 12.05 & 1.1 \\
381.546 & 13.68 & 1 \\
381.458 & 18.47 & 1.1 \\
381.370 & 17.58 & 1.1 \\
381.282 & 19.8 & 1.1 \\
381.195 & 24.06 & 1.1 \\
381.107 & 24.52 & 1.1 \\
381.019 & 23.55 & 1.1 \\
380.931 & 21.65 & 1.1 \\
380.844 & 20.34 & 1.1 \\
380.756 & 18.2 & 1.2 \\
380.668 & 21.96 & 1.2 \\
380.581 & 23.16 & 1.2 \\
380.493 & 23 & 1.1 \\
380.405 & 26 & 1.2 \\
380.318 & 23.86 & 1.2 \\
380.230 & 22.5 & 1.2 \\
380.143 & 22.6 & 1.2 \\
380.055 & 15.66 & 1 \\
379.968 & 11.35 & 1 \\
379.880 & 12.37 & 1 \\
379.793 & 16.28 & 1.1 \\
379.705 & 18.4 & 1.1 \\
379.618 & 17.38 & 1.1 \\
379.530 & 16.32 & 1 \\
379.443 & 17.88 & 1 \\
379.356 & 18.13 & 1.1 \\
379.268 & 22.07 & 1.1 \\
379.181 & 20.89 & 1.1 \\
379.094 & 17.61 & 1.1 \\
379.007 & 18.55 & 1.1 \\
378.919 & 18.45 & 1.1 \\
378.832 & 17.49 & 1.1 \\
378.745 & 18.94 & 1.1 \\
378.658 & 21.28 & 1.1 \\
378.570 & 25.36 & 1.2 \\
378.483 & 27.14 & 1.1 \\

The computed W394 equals 0.237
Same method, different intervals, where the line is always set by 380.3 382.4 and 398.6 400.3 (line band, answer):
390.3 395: 0.46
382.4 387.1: 0.30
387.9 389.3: 0.26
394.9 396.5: 0.31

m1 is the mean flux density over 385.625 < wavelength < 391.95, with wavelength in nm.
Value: 18.1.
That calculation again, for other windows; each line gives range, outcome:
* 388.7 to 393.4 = 16.9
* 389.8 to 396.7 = 15.5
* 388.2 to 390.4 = 17.9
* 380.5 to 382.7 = 17.1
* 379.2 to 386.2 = 15.9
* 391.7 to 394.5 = 11.7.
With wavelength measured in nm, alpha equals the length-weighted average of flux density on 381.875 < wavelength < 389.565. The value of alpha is 15.7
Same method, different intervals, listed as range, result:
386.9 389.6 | 17.4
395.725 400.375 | 18.7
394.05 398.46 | 15.6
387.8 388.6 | 17.3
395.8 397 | 10.9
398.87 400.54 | 25.1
